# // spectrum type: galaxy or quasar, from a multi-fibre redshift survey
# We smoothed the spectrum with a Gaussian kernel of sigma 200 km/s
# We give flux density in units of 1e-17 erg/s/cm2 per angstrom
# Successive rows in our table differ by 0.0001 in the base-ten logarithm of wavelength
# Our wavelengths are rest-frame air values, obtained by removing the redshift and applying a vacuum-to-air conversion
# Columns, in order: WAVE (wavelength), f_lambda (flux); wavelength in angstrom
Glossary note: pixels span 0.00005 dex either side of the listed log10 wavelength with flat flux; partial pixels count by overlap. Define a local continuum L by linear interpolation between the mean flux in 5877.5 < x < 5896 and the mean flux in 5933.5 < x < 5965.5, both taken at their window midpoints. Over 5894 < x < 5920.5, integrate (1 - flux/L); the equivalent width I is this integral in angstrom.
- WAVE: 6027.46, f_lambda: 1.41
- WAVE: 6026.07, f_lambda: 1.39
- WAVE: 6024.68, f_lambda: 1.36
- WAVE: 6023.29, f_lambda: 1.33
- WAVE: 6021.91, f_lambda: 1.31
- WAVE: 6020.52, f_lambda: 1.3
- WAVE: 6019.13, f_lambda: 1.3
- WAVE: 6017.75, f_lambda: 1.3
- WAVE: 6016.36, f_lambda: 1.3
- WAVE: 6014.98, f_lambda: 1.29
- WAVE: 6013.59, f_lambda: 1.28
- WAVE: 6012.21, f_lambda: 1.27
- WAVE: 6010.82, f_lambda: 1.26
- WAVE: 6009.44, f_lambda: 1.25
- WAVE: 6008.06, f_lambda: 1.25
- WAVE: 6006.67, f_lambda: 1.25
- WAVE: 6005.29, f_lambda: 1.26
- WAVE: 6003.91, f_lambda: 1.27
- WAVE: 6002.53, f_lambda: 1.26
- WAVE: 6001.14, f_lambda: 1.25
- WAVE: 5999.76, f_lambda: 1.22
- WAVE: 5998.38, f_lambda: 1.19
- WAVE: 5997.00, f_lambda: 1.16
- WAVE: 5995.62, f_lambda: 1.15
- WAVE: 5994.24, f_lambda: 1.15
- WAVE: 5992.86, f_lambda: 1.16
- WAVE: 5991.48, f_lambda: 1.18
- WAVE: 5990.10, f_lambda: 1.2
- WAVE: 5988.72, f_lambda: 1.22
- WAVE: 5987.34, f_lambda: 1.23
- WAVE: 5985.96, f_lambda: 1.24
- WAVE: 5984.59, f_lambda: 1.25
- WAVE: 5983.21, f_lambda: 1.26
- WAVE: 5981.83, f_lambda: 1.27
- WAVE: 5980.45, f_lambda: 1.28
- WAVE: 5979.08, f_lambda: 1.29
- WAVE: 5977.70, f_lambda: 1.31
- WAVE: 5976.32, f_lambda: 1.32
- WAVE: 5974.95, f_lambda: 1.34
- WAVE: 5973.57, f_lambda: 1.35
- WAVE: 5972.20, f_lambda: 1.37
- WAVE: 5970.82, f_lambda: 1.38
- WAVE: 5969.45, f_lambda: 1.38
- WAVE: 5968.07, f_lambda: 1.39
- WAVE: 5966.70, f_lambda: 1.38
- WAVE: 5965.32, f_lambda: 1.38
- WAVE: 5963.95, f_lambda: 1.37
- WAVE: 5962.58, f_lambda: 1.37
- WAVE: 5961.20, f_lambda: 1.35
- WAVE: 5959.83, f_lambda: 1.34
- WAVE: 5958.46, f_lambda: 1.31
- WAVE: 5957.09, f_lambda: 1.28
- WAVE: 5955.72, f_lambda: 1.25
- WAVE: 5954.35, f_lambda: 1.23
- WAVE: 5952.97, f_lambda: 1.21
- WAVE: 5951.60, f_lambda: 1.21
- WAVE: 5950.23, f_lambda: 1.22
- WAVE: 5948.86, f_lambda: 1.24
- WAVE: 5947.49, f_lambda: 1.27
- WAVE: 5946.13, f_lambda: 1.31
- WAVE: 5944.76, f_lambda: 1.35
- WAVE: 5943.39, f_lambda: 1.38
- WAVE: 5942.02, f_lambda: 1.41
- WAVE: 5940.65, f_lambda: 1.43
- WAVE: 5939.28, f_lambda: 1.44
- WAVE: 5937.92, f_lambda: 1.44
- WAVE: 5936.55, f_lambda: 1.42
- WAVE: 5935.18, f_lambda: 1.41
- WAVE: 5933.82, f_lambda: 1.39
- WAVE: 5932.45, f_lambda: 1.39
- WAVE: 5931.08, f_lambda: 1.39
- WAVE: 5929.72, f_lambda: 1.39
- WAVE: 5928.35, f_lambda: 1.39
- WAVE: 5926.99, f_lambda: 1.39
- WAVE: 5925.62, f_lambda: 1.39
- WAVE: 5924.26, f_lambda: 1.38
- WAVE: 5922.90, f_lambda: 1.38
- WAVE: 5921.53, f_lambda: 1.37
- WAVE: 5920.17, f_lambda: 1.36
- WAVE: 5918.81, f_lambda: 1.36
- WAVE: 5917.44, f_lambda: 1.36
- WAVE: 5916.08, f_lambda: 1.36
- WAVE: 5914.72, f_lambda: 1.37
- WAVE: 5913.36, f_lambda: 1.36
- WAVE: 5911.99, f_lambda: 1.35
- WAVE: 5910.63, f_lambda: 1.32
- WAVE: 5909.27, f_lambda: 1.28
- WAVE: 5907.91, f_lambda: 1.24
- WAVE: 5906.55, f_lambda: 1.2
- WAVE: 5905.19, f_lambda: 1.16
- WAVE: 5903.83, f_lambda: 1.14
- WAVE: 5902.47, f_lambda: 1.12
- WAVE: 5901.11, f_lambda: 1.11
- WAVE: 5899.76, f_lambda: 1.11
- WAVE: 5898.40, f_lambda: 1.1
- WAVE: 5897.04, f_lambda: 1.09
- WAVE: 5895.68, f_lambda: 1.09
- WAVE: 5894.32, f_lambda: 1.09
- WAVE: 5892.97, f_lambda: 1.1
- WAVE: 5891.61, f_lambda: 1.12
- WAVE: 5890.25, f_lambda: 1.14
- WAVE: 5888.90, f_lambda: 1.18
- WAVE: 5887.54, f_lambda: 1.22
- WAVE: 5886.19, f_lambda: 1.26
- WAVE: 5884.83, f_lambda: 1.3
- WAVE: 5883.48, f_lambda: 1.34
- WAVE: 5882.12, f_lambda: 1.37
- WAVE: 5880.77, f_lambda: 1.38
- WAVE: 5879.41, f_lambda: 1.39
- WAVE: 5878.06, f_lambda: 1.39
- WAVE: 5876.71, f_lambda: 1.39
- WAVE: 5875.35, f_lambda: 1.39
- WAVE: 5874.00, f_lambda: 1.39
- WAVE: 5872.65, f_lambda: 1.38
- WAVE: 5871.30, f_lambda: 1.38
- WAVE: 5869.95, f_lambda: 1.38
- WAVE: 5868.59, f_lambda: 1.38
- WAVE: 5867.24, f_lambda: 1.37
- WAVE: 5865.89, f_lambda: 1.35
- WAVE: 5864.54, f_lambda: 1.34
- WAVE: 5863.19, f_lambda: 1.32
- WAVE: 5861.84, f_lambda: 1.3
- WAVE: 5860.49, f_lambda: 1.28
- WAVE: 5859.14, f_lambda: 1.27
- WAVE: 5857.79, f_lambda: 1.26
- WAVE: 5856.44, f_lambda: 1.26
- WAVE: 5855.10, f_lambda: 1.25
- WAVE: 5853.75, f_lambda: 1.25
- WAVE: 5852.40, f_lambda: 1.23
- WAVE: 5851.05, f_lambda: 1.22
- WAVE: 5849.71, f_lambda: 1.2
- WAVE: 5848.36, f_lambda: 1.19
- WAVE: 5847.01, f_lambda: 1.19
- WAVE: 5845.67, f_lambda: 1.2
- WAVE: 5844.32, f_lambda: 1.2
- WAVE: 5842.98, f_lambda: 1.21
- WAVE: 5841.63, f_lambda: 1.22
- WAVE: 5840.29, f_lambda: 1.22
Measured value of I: 0.9 angstrom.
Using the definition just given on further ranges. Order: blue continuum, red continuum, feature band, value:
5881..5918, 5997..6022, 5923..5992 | -4.8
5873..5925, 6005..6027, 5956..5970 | -0.8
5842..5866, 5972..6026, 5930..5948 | -1.9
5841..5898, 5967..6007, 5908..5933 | -1.9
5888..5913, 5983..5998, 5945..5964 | -1.5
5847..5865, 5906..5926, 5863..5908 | 1.4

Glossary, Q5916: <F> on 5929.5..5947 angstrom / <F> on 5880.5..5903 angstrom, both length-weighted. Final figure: 1.18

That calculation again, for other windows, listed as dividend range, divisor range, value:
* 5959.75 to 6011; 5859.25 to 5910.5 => 1.01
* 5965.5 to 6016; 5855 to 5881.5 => 0.94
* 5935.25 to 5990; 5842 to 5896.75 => 1.04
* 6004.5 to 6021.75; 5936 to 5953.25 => 0.96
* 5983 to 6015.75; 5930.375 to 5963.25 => 0.92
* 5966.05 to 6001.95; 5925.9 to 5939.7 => 0.90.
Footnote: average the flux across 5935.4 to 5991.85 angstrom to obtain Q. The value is 1.31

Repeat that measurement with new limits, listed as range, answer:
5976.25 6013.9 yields 1.24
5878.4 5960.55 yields 1.29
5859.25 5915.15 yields 1.27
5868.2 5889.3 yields 1.35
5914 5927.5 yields 1.37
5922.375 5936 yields 1.39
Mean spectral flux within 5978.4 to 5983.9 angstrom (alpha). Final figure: 1.28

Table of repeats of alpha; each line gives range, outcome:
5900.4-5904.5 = 1.13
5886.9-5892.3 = 1.16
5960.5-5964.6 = 1.36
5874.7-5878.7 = 1.39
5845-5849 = 1.19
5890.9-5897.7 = 1.1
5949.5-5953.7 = 1.21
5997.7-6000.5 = 1.21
